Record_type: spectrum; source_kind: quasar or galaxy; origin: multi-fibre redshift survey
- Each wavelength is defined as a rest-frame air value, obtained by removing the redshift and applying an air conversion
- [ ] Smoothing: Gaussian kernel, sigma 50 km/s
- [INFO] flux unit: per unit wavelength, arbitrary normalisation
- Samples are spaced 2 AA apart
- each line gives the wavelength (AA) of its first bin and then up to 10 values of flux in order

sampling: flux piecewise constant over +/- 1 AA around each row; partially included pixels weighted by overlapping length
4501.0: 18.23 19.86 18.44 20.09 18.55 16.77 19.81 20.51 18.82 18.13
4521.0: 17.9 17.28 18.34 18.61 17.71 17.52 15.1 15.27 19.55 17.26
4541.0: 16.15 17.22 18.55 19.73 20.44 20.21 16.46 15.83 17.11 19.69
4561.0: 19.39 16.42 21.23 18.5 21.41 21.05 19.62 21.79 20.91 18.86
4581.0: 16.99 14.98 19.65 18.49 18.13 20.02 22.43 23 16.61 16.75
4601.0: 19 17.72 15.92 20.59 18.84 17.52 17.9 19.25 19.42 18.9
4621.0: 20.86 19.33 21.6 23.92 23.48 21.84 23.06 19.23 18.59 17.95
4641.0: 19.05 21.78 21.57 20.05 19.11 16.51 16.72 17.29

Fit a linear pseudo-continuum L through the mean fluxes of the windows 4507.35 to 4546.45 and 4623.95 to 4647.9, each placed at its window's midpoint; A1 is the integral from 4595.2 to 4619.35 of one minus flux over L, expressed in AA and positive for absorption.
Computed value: 2.22 AA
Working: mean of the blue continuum 17.9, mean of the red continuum 21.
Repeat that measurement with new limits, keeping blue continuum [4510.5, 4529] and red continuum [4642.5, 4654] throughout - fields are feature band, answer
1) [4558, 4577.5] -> -1.29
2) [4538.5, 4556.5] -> 0.62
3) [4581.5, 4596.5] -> -0.39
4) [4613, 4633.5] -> -2.06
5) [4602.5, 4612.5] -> 0.44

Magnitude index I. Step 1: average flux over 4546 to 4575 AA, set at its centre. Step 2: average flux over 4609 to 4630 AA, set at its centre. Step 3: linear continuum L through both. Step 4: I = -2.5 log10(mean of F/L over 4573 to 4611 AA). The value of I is 0.04 mag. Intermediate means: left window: 19.2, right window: 20.2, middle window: 18.9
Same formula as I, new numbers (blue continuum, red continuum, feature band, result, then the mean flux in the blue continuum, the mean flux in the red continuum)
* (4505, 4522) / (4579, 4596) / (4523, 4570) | 0.05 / 18.8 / 19.2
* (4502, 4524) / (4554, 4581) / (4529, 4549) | 0.09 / 18.7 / 19.3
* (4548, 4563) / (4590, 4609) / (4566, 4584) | -0.04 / 18.3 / 19.1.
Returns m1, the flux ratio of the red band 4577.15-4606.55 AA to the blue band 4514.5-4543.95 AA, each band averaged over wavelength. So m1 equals 1.05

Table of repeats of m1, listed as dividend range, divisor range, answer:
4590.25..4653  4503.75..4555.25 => 1.09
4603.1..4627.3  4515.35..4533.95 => 1.08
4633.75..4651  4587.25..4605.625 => 1.03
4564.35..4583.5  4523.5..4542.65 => 1.14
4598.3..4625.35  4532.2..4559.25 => 1.06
